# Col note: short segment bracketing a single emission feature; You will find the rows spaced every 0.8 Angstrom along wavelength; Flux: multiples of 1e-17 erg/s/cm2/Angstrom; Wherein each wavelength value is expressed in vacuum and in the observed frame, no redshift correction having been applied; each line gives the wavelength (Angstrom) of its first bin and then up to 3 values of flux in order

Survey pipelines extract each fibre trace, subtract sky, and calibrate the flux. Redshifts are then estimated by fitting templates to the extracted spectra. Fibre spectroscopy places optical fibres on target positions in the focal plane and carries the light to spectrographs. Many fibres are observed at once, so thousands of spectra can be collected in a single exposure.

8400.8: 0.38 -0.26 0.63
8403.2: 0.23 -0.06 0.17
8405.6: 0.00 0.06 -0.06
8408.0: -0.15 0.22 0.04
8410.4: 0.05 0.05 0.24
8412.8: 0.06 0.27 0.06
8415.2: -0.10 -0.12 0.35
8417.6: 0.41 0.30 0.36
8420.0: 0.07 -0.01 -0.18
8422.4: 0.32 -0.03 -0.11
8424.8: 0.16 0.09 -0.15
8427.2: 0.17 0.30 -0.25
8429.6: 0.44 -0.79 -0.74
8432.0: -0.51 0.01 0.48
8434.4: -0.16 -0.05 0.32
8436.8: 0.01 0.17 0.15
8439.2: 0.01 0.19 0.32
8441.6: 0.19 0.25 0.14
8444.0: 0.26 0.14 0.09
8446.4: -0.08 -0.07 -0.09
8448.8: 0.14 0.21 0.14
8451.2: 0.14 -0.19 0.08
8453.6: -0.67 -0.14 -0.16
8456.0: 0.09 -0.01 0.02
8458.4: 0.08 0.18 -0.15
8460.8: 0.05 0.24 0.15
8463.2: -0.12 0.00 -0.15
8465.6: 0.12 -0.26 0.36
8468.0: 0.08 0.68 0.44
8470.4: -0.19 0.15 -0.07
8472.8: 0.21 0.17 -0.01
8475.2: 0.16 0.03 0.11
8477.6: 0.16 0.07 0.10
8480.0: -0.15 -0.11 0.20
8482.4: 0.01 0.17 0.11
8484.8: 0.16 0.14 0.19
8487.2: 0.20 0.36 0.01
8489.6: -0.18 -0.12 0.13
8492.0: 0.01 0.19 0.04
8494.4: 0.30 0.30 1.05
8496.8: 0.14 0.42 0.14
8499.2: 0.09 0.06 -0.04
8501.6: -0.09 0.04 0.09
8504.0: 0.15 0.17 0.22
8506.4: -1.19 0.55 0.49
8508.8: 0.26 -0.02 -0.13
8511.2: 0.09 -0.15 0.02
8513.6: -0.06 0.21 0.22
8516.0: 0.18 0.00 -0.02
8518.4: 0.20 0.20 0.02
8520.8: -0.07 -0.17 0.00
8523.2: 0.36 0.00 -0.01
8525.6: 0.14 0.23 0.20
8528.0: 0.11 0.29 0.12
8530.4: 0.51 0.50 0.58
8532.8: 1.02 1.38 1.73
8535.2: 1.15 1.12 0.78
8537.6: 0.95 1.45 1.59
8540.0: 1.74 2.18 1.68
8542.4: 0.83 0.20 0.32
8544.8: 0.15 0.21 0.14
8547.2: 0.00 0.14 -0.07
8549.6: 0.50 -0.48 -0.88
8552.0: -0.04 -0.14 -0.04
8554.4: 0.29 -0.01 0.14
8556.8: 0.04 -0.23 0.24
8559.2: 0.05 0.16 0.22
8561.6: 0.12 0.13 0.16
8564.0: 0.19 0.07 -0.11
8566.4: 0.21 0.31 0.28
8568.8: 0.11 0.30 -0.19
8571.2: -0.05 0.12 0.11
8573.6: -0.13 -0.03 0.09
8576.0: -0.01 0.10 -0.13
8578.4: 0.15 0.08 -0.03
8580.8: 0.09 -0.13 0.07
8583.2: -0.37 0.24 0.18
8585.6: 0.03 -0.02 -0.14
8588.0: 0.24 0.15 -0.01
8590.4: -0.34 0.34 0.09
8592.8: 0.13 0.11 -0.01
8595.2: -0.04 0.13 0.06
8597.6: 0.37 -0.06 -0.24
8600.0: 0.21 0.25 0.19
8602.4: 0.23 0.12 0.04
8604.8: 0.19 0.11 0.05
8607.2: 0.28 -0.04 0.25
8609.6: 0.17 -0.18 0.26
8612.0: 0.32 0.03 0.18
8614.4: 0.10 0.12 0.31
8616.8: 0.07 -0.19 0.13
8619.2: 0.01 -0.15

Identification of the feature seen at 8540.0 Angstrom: [O II] 3727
